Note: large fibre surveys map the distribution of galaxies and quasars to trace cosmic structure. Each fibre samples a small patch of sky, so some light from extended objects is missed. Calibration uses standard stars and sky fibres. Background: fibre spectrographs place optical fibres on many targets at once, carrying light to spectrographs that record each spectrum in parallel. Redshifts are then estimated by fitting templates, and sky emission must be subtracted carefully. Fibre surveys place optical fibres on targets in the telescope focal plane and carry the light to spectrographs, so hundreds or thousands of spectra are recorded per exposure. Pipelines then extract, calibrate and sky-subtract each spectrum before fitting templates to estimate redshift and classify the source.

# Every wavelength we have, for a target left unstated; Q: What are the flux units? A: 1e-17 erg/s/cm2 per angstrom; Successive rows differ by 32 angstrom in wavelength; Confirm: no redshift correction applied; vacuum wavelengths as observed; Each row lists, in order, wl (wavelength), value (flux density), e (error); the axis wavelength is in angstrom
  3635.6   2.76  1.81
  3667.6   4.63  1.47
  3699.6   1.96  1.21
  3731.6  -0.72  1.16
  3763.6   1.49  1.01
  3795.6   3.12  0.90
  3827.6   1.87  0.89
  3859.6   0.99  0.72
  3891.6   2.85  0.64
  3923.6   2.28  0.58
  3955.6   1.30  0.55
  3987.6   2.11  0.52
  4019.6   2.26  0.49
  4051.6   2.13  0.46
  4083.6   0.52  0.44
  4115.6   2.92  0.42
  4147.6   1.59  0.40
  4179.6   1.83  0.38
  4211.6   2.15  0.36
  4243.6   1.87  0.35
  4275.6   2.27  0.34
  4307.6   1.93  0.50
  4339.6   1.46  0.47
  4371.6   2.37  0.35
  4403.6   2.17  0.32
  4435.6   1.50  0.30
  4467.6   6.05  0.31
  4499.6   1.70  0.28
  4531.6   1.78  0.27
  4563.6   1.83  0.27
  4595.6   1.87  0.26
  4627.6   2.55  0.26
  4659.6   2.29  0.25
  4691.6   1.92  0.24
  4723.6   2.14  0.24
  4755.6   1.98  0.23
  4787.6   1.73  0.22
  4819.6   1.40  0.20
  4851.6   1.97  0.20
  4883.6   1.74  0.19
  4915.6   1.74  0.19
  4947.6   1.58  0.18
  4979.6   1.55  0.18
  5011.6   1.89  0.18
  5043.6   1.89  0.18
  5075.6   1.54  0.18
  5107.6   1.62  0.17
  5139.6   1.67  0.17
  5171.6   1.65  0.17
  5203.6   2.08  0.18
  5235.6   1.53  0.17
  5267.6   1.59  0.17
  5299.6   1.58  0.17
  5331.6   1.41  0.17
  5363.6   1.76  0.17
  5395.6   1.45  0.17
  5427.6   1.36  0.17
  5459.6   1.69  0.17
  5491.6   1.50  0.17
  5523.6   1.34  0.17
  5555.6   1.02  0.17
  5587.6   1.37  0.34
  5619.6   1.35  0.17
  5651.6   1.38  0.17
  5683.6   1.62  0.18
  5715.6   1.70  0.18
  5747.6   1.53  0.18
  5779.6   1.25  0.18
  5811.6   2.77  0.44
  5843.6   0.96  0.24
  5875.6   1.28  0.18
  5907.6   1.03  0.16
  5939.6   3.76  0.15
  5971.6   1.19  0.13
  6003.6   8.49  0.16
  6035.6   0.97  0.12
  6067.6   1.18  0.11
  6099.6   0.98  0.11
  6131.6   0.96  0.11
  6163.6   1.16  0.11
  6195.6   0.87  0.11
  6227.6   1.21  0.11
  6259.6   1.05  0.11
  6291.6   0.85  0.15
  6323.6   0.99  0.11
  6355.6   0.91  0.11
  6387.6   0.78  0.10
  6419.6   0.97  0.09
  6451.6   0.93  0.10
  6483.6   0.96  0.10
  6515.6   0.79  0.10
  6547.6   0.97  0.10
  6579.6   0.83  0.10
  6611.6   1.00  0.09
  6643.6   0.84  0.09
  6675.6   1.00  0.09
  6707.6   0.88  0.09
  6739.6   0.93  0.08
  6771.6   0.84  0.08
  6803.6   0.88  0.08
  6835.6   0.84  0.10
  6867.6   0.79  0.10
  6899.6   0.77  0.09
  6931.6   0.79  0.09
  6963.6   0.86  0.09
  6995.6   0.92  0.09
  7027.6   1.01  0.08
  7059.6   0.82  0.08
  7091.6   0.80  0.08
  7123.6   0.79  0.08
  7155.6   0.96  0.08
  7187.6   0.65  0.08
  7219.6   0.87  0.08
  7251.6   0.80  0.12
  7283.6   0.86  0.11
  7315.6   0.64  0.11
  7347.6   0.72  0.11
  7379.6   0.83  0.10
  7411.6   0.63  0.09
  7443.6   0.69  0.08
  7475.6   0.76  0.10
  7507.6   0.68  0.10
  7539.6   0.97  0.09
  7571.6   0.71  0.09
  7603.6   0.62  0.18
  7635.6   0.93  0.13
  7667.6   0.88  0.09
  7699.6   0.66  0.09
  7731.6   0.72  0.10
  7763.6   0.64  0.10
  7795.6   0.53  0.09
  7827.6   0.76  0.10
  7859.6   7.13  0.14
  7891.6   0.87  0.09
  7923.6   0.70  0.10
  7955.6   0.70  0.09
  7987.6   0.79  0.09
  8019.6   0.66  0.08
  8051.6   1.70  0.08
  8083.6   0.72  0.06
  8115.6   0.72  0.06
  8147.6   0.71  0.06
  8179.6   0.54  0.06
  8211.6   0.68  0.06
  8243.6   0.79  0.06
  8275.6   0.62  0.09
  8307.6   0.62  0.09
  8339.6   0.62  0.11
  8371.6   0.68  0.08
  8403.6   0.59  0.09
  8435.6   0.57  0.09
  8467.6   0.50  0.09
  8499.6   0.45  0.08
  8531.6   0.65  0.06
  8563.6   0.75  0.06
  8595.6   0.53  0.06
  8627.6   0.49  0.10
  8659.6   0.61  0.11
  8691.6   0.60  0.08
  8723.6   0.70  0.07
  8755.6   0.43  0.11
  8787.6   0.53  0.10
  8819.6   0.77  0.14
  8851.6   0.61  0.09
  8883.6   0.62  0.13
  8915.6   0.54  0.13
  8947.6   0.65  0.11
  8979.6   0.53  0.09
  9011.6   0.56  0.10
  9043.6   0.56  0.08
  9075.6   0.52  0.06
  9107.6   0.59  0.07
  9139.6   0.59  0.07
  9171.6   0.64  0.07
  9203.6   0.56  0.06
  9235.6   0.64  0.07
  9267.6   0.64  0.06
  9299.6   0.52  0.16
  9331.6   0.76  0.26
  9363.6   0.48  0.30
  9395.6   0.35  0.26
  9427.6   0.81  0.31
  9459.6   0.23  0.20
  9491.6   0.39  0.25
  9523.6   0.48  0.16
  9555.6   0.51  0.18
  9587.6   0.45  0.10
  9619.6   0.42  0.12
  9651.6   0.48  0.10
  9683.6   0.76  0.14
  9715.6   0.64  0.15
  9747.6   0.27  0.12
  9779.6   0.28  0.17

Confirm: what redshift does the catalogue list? 0.198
